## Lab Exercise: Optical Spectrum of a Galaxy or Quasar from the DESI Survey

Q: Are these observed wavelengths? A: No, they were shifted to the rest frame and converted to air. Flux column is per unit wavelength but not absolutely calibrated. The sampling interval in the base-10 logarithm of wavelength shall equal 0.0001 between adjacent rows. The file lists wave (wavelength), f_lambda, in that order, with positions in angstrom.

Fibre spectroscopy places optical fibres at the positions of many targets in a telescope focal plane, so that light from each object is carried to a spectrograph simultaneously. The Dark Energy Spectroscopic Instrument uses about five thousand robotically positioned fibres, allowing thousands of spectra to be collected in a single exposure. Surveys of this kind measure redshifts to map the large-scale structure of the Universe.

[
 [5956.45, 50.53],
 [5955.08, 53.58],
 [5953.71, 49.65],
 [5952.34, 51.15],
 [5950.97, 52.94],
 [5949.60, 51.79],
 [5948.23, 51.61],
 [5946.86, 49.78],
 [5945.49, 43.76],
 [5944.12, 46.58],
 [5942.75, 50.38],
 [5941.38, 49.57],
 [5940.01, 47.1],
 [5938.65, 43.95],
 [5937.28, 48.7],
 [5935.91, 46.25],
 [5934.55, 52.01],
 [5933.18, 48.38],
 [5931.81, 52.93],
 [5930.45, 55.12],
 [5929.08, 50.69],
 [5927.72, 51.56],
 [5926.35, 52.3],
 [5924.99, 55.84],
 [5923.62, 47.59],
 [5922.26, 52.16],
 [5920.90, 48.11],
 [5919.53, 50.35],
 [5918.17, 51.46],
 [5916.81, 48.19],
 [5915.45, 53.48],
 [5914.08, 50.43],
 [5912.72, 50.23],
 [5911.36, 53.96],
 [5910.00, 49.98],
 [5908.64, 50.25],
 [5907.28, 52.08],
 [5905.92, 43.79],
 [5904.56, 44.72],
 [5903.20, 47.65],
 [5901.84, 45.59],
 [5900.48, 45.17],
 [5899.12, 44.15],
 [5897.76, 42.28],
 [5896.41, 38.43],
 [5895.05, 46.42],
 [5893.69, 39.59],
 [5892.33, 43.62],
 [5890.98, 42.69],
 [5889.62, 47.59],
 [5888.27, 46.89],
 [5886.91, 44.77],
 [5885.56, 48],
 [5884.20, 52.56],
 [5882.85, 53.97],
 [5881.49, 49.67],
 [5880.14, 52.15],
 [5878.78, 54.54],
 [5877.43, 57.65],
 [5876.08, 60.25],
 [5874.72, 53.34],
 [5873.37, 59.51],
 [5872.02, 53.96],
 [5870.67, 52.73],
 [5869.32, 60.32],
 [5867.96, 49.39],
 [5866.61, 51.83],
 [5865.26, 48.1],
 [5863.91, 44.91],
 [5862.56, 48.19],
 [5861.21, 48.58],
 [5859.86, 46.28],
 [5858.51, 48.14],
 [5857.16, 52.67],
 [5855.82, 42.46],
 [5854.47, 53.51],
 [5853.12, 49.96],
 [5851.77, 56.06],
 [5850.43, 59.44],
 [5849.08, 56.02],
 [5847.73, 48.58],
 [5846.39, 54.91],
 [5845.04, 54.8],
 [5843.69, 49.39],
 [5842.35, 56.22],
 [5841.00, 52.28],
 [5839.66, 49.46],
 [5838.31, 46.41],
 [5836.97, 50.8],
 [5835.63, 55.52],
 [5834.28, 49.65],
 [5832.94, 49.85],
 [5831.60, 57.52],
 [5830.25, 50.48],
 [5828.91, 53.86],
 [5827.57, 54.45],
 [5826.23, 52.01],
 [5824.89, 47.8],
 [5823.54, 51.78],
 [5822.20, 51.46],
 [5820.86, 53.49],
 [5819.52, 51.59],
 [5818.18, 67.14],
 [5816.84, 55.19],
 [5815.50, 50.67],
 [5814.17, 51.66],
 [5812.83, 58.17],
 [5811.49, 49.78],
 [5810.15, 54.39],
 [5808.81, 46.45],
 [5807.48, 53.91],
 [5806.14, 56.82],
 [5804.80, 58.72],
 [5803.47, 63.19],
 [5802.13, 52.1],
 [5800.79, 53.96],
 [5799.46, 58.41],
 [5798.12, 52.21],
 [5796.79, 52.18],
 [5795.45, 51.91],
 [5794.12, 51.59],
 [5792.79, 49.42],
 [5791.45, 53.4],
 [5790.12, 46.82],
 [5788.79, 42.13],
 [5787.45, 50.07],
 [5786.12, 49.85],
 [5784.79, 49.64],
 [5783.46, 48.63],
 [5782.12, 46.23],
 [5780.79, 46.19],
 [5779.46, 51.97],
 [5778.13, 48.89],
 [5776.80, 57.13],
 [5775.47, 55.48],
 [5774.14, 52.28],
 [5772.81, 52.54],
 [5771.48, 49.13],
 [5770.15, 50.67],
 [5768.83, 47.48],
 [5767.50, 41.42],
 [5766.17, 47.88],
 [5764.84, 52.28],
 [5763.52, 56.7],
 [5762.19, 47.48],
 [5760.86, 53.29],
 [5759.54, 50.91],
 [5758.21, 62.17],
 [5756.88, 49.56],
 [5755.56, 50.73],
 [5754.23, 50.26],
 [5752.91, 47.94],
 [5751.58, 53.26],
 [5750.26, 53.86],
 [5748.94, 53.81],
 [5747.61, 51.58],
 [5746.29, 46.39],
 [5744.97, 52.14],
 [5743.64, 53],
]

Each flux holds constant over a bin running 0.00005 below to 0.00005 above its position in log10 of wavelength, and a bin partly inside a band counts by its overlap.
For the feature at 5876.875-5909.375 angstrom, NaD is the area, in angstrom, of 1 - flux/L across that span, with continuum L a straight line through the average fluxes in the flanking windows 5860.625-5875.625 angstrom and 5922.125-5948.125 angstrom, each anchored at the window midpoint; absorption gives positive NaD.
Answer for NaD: 2.5 angstrom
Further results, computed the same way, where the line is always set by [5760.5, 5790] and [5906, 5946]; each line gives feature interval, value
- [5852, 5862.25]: 0.2 angstrom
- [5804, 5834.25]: -2.2 angstrom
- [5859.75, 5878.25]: -1.0 angstrom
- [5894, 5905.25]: 1.3 angstrom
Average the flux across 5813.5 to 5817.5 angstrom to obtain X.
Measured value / 52.6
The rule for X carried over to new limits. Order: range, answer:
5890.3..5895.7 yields 43.1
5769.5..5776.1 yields 52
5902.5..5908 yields 47.1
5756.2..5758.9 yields 55.7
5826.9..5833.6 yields 53.2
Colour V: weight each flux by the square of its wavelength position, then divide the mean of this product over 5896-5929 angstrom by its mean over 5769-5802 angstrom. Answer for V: 1.0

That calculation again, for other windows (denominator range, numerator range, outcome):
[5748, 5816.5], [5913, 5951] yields 1.02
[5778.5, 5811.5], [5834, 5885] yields 1.03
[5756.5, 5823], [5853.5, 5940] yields 0.99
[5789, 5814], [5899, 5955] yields 0.97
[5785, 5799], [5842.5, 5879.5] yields 1.07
